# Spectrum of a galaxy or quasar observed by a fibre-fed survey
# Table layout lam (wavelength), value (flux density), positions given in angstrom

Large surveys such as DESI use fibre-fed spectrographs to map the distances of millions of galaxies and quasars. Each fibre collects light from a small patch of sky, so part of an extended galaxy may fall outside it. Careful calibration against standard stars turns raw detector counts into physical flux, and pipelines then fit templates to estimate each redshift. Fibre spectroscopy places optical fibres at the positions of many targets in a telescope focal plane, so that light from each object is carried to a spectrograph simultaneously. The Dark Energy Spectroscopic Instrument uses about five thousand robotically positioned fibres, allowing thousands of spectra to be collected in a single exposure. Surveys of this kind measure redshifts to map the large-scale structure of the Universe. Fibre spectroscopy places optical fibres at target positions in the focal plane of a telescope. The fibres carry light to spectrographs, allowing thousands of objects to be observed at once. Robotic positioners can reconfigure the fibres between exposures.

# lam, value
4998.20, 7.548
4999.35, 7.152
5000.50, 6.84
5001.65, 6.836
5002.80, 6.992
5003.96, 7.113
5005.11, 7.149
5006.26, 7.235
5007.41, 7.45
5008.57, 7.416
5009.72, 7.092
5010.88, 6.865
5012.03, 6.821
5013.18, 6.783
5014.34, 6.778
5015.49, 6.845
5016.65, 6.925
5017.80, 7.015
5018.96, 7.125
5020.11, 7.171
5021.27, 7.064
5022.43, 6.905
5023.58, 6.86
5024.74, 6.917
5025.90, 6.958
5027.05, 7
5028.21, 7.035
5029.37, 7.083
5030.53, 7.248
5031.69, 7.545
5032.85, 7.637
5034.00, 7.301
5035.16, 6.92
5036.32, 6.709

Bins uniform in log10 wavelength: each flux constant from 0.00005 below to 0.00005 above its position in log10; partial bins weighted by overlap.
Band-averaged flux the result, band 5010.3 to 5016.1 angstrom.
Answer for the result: 6.82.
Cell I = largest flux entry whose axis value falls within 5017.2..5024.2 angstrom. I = 7.171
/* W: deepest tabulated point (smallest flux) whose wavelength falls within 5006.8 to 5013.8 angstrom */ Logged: 6.783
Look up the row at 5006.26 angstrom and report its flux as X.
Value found 7.235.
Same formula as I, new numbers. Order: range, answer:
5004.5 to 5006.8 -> 7.235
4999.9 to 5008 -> 7.45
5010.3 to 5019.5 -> 7.125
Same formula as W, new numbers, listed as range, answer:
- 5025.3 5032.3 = 6.958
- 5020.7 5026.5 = 6.86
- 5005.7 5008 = 7.235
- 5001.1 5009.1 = 6.836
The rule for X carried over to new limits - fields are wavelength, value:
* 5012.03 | 6.821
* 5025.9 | 6.958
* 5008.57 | 7.416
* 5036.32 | 6.709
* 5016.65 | 6.925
